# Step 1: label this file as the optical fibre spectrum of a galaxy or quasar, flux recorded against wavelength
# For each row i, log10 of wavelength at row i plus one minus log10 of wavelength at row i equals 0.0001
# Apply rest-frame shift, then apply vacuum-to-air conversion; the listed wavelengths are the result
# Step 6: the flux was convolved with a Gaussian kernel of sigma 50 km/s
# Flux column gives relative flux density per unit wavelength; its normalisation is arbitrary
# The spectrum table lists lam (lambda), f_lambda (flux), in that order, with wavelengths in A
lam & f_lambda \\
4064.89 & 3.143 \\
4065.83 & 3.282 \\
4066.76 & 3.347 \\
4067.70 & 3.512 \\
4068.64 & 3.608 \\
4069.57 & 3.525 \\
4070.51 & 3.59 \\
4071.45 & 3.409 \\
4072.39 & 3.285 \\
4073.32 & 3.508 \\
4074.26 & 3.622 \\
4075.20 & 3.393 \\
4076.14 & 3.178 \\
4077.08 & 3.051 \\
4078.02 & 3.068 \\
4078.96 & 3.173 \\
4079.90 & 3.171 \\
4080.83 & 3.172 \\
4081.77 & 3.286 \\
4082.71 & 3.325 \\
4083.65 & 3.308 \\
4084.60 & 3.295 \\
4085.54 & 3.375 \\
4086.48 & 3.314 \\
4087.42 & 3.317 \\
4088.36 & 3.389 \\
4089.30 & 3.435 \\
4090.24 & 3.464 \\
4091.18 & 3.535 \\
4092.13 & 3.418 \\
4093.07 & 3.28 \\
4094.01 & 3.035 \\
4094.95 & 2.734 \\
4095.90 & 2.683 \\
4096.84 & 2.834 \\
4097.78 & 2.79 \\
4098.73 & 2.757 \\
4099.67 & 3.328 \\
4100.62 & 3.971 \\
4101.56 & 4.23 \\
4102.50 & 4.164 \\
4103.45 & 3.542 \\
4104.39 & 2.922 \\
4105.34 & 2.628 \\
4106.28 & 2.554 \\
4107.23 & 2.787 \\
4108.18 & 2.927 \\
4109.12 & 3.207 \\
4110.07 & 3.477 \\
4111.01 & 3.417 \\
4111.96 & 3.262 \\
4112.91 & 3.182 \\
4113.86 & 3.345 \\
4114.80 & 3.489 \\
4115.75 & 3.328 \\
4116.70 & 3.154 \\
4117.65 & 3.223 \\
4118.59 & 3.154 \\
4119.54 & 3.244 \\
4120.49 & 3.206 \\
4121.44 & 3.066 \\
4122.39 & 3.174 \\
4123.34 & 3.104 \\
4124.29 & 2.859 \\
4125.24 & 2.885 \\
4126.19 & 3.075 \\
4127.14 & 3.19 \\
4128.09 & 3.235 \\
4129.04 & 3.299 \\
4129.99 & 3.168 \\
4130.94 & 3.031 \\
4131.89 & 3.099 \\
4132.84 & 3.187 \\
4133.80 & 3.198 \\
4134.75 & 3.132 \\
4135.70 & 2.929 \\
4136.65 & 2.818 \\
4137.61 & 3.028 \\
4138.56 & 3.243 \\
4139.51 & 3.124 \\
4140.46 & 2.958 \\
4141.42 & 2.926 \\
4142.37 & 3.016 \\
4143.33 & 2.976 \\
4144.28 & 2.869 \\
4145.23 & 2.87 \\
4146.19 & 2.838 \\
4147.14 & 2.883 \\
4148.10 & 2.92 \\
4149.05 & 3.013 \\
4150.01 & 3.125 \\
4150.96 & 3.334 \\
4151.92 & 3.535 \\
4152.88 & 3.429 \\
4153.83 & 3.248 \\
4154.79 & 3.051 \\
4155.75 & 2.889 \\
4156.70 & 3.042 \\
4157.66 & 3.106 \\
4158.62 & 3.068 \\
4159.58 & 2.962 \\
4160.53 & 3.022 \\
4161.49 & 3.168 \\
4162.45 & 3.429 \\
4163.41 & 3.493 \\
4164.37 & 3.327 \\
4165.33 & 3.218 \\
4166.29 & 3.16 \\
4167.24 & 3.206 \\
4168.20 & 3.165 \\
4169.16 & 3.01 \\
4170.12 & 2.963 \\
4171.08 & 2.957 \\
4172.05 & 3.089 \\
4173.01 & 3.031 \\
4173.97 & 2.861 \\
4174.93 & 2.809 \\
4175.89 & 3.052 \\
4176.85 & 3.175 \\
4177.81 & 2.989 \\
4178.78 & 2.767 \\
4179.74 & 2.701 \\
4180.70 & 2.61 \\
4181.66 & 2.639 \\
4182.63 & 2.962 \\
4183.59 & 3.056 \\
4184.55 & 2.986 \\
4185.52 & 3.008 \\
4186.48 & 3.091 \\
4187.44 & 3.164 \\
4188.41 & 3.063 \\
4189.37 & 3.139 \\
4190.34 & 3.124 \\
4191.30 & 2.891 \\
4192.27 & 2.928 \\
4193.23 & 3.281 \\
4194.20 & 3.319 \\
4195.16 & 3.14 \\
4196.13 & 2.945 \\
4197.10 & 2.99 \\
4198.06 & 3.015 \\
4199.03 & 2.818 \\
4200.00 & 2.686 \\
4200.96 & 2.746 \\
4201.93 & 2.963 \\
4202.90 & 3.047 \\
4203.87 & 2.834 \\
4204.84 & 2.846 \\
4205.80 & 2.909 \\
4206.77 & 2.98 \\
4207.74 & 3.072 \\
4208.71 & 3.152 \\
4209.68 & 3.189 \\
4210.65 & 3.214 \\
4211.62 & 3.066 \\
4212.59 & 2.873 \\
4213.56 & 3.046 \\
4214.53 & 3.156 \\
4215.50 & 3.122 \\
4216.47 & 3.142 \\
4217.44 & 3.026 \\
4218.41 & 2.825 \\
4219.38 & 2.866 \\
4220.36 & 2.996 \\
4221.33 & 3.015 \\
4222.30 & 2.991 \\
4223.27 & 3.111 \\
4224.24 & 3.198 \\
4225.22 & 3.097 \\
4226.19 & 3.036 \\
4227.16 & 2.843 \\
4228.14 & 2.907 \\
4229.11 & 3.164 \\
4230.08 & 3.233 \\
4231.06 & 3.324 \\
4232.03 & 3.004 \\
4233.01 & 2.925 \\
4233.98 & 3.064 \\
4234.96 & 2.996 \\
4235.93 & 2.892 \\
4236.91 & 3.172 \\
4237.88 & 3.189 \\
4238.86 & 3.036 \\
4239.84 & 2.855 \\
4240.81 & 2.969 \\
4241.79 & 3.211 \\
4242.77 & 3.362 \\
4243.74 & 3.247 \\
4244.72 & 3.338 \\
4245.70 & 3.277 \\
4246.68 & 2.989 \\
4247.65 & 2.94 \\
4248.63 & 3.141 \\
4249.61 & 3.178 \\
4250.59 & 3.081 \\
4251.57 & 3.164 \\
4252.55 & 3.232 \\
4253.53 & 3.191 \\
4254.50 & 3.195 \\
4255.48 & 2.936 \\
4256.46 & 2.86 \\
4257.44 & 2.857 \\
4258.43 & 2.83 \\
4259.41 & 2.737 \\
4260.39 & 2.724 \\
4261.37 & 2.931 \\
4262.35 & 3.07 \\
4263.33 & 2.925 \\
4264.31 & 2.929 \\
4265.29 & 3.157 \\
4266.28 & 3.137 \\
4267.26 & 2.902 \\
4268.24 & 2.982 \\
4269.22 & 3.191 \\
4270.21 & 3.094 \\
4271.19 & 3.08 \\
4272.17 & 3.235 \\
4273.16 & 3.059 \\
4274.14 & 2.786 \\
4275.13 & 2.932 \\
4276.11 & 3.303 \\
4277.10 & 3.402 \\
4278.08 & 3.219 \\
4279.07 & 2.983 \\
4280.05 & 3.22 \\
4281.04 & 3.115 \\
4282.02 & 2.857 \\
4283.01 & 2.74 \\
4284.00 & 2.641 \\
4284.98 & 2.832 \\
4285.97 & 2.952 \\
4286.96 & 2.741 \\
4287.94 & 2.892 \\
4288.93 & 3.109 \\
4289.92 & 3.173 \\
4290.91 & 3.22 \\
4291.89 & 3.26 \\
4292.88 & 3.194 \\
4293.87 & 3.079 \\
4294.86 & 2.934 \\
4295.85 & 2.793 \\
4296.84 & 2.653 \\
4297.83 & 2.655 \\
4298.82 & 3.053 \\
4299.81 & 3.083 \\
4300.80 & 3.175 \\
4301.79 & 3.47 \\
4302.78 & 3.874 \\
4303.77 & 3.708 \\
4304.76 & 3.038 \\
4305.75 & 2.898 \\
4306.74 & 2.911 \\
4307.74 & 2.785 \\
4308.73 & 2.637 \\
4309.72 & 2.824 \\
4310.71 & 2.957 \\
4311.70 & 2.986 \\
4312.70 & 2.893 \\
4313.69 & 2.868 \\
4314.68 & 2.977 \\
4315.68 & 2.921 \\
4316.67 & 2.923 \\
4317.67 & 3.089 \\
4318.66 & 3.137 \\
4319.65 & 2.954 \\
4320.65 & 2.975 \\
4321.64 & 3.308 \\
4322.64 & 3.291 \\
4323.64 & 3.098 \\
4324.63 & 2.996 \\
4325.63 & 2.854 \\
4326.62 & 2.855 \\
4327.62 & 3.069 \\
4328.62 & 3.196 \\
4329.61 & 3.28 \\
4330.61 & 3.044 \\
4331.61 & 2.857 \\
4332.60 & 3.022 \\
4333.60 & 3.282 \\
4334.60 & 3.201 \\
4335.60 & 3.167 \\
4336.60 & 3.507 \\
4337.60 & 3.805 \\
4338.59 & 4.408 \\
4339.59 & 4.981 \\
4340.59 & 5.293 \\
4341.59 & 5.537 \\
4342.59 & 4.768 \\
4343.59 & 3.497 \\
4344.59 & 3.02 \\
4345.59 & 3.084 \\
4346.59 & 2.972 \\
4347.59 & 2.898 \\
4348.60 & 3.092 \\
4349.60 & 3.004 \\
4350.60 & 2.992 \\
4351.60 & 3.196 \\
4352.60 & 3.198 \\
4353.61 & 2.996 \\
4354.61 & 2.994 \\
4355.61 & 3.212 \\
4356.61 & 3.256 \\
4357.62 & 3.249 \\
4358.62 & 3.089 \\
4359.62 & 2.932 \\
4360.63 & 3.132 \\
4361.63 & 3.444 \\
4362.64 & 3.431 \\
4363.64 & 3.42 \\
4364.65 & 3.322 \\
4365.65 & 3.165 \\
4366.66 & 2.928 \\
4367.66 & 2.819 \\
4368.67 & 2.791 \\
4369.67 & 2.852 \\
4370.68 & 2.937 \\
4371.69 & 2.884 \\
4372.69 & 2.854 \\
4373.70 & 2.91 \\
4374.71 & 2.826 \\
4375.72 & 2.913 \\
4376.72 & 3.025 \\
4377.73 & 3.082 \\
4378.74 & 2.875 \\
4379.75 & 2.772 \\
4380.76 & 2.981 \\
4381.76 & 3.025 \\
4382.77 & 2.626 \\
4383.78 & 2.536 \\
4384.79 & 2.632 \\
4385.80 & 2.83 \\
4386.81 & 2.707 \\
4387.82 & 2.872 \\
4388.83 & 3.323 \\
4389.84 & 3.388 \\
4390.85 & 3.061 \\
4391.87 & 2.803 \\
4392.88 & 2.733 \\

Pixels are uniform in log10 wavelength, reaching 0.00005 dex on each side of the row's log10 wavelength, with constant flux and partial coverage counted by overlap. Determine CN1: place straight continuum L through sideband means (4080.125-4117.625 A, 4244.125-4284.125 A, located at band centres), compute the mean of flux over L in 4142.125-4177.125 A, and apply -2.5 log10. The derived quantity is 0.028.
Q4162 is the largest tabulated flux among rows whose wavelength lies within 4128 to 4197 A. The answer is 3.535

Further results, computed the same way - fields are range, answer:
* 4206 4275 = 3.362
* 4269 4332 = 3.874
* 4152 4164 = 3.493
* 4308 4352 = 5.537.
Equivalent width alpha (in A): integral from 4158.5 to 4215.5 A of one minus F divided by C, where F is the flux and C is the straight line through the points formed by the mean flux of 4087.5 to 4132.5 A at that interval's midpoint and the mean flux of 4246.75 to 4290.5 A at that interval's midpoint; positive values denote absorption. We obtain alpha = 1.5 A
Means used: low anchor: 3.2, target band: 3.03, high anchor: 3.02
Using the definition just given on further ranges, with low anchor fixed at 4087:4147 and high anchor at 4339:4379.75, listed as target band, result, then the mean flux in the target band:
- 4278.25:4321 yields 3.1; 3.01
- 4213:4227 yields 0.7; 3.04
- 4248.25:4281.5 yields 1.8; 3.05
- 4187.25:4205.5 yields 1.1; 2.99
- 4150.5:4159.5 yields 0.0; 3.18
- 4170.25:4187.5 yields 1.3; 2.94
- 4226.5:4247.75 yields 0.8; 3.09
